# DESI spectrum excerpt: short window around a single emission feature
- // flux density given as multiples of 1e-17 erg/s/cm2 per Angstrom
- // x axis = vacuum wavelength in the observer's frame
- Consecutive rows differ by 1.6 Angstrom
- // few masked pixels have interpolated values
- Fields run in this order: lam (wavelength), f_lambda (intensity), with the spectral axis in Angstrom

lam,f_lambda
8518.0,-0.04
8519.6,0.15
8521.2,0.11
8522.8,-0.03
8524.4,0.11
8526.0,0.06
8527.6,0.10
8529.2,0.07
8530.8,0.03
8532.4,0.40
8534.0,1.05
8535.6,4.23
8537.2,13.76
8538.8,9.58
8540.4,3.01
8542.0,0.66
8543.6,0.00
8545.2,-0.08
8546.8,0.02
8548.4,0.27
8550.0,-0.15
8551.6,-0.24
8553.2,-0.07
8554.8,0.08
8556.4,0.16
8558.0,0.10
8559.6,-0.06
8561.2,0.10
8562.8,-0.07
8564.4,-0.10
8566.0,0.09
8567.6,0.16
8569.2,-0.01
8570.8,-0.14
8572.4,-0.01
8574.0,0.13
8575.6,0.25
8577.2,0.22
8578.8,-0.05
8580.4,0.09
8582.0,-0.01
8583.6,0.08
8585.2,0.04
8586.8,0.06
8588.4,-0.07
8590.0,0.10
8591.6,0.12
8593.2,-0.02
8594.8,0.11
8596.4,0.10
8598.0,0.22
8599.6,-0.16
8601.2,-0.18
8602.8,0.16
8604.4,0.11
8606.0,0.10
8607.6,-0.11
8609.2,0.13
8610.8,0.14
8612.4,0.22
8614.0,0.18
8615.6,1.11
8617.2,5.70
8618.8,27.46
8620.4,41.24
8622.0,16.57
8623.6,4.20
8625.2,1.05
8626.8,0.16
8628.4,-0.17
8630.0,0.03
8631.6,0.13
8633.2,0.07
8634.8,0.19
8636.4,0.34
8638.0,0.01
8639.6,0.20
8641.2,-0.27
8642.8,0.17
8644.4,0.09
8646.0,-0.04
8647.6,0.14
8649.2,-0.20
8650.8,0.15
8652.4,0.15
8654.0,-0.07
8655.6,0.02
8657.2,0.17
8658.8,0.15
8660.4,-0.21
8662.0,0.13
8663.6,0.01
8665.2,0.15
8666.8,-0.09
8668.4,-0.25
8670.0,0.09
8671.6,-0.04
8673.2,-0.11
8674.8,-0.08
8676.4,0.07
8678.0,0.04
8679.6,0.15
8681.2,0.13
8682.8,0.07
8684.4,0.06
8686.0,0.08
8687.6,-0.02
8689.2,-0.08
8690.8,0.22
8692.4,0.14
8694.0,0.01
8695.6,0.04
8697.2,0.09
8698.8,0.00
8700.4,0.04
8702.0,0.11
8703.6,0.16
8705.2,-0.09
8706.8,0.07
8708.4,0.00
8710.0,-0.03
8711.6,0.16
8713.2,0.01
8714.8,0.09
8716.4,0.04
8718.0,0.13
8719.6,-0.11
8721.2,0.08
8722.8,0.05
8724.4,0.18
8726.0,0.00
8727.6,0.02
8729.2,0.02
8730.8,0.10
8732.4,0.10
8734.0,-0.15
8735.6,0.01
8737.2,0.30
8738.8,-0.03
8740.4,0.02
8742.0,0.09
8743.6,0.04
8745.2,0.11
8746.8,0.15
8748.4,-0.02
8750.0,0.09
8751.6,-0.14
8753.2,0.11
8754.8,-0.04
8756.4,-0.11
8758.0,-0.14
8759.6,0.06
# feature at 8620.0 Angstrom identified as [O III]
